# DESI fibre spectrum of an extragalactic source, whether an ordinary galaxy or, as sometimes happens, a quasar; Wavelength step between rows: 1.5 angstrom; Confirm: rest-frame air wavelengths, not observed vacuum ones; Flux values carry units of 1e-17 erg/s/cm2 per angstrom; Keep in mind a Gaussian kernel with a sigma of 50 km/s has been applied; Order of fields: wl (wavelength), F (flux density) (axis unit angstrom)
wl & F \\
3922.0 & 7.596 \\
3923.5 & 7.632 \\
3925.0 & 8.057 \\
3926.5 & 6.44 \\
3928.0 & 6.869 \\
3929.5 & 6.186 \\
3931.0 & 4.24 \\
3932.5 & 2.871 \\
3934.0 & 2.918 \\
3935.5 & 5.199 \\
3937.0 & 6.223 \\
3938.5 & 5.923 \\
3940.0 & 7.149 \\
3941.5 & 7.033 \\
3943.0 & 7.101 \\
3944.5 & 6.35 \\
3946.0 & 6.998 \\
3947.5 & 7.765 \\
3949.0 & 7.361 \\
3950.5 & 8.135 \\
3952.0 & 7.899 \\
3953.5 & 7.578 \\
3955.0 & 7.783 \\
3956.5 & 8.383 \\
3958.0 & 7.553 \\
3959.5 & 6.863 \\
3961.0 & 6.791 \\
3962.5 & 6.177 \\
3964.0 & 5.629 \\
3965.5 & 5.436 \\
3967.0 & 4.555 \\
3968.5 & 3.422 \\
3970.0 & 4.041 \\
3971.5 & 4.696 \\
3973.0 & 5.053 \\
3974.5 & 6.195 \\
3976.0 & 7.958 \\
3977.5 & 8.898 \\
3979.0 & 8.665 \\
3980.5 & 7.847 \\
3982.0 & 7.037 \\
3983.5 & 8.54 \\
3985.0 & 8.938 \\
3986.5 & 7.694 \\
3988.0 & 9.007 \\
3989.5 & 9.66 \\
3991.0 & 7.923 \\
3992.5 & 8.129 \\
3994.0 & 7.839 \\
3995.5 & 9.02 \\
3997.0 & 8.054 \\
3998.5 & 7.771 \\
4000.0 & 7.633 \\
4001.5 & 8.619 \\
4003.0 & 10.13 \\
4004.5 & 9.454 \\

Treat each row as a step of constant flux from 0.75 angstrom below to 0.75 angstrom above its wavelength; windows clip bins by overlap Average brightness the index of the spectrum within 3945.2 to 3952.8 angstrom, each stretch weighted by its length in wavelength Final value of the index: 7.62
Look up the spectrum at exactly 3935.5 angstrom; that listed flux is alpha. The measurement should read 5.199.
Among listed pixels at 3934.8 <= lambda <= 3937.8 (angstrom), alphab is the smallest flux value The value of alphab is 5.199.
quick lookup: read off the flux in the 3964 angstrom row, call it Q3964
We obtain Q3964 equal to 5.629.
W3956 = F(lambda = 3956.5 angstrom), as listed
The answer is 8.383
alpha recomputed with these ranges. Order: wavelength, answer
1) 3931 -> 4.24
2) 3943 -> 7.101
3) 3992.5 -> 8.129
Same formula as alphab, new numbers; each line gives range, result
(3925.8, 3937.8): 2.871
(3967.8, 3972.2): 3.422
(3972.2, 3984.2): 5.053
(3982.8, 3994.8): 7.694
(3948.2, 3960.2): 6.863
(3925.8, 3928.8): 6.44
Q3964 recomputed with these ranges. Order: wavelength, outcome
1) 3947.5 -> 7.765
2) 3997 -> 8.054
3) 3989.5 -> 9.66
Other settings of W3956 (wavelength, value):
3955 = 7.783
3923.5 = 7.632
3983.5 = 8.54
